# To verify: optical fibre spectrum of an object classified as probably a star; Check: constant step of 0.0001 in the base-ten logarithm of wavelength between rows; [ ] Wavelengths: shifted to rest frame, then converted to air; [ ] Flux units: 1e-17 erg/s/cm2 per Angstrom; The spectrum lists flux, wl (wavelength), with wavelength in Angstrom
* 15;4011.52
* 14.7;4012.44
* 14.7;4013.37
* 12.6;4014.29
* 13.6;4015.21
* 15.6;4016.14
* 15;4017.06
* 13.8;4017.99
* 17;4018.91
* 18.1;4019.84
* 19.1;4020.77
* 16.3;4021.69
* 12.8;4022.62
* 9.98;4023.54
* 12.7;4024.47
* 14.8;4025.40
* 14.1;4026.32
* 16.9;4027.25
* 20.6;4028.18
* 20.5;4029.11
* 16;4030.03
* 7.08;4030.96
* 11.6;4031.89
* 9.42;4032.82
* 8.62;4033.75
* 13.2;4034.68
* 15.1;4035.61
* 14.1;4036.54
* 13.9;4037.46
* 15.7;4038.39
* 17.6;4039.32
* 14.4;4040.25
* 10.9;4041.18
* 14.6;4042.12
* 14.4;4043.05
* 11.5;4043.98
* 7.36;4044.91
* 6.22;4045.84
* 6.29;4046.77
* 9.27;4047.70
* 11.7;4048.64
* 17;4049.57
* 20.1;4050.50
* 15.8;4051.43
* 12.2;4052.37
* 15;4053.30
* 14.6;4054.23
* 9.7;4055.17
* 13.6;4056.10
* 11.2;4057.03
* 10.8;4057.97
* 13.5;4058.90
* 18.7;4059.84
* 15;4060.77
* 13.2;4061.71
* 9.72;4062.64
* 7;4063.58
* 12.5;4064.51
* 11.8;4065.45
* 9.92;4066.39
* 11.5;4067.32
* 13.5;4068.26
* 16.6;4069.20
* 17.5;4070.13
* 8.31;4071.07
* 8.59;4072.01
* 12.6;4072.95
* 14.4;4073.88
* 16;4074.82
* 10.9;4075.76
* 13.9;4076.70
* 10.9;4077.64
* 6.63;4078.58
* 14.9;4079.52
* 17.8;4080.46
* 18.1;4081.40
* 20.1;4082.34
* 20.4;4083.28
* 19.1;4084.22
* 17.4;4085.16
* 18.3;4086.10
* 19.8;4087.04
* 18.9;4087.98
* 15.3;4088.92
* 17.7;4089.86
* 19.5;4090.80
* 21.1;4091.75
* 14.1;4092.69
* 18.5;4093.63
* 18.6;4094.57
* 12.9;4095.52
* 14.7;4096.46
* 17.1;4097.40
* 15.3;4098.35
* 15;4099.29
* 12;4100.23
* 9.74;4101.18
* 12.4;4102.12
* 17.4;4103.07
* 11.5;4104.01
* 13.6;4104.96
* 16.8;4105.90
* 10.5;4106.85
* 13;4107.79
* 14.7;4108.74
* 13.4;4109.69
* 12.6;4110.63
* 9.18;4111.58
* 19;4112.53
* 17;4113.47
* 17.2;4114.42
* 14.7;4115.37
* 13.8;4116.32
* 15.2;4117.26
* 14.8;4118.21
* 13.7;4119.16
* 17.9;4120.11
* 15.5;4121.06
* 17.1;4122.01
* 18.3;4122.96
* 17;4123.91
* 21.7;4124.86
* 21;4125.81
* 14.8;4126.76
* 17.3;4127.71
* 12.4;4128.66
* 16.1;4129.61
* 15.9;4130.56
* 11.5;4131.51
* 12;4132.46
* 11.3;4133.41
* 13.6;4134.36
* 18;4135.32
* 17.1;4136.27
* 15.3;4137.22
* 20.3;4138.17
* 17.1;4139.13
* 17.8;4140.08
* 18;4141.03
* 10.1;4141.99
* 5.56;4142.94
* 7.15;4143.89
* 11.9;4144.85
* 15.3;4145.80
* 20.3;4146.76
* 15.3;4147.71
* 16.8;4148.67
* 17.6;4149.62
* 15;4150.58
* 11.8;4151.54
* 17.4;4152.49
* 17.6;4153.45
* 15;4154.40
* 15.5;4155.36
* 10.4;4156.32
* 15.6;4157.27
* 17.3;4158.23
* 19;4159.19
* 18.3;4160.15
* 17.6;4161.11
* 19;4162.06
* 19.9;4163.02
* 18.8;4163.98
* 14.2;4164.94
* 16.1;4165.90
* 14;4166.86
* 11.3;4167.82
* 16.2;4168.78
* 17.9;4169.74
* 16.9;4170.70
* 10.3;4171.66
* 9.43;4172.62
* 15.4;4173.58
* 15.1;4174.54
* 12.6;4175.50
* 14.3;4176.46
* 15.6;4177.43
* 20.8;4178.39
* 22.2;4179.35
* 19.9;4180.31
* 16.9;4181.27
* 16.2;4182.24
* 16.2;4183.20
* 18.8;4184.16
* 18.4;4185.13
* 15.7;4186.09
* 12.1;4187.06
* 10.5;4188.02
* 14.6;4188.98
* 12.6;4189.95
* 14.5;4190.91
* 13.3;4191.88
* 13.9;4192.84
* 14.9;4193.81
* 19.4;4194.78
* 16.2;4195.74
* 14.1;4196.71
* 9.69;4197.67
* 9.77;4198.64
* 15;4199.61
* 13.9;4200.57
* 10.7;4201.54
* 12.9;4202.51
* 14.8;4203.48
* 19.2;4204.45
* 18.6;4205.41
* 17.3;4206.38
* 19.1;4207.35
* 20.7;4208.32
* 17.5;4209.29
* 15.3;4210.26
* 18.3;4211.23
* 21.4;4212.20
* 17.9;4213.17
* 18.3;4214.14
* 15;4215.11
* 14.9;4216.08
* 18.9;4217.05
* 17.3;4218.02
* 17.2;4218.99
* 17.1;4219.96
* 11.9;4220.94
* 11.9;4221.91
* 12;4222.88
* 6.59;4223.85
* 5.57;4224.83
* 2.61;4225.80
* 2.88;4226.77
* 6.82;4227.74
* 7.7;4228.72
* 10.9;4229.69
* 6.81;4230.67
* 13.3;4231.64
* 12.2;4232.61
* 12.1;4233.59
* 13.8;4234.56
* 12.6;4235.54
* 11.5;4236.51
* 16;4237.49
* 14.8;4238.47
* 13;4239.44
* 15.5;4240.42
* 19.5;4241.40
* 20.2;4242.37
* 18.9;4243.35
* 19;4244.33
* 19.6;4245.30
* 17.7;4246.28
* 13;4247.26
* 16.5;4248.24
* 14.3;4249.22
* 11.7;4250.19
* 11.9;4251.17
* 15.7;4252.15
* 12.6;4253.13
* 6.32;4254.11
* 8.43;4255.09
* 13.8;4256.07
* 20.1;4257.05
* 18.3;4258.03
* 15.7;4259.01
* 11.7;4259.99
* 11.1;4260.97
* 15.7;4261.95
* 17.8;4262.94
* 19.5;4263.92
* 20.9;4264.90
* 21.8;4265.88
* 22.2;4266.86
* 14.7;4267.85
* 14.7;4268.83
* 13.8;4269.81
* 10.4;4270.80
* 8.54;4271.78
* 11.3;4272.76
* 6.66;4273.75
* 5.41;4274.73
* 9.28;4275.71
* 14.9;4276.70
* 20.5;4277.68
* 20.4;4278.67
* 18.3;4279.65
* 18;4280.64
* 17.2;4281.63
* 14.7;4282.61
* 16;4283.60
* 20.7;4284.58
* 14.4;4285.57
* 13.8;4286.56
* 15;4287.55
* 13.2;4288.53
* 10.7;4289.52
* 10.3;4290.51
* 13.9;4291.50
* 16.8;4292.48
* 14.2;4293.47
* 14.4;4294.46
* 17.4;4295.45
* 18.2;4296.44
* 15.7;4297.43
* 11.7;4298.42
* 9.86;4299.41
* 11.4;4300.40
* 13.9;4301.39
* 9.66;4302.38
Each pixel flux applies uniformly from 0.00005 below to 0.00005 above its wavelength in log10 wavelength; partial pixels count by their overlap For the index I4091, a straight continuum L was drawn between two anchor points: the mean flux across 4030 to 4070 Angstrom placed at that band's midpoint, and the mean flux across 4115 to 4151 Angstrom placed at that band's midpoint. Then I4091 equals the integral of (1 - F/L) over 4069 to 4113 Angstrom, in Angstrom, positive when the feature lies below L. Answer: -3.4 Angstrom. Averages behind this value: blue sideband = 12.6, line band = 15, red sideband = 15.4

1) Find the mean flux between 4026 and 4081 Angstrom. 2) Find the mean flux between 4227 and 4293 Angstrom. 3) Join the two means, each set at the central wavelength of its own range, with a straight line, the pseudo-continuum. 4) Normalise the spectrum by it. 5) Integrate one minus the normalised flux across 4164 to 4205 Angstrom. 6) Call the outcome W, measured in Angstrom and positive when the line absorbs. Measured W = -3.3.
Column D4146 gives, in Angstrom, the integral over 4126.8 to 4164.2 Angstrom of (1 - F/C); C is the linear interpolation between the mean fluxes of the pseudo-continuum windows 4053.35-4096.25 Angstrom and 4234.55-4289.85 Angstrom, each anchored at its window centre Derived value -1.7 Angstrom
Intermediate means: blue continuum 14.6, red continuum 15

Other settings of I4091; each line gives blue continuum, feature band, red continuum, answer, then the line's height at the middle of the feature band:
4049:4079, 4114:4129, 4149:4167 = -1.40 Angstrom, 15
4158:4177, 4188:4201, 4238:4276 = 1.28 Angstrom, 15.4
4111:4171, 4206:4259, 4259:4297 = 3.62 Angstrom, 15.2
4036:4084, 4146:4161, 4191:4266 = -2.50 Angstrom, 13.9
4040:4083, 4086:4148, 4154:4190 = -4.26 Angstrom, 14.4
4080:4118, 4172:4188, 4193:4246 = -1.29 Angstrom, 14.8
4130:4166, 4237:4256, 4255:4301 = 0.01 Angstrom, 15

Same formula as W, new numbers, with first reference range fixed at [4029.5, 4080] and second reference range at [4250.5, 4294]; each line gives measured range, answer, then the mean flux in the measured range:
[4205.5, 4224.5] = -2.95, 16.2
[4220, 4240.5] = 5.25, 10.5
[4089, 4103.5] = -3.14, 15.7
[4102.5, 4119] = -1.63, 14.3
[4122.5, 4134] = -2.20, 15.8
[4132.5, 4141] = -1.84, 16.2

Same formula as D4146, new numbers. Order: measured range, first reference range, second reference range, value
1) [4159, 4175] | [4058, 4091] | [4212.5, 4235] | -3.5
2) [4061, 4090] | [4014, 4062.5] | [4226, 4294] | -1.1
